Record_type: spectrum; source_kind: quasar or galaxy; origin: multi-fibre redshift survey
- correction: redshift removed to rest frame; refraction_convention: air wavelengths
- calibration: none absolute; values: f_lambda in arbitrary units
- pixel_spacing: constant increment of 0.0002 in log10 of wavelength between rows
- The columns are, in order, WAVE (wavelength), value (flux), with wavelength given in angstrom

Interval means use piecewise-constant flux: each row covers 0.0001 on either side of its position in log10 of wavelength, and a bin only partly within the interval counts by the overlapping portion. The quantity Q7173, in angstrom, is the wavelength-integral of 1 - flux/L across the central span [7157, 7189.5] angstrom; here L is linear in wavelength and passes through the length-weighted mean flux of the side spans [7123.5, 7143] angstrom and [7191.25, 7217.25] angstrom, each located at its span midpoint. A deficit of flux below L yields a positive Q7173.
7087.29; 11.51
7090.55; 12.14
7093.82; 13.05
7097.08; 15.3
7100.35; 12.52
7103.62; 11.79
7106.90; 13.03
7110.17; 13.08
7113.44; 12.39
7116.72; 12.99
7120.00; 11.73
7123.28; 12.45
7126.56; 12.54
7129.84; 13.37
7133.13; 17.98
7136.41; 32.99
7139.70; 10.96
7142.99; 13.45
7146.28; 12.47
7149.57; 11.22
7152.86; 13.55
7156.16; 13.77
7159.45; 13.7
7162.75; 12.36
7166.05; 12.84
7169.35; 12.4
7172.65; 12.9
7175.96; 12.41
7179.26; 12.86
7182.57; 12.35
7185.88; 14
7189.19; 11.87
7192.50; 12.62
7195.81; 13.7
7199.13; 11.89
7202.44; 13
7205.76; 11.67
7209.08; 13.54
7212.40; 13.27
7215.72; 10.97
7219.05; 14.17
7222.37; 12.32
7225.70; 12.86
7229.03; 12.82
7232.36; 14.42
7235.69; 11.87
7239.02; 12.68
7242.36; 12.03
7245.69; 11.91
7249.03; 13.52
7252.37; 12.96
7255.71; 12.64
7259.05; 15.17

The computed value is 3.6 angstrom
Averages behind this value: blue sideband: 16.8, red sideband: 12.6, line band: 12.8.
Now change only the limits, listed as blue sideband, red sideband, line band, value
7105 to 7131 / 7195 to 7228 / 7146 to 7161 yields -0.34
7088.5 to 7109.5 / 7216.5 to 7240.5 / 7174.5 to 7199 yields 0.33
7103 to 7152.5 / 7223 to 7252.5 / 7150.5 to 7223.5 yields 3.30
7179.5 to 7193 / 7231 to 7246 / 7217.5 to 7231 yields -0.45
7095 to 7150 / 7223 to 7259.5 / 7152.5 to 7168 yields 0.65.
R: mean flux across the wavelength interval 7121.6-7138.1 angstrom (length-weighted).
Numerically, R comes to 17.8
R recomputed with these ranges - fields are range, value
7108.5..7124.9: 12.5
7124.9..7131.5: 13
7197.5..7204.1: 12.5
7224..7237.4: 13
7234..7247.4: 12.1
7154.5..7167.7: 13.2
